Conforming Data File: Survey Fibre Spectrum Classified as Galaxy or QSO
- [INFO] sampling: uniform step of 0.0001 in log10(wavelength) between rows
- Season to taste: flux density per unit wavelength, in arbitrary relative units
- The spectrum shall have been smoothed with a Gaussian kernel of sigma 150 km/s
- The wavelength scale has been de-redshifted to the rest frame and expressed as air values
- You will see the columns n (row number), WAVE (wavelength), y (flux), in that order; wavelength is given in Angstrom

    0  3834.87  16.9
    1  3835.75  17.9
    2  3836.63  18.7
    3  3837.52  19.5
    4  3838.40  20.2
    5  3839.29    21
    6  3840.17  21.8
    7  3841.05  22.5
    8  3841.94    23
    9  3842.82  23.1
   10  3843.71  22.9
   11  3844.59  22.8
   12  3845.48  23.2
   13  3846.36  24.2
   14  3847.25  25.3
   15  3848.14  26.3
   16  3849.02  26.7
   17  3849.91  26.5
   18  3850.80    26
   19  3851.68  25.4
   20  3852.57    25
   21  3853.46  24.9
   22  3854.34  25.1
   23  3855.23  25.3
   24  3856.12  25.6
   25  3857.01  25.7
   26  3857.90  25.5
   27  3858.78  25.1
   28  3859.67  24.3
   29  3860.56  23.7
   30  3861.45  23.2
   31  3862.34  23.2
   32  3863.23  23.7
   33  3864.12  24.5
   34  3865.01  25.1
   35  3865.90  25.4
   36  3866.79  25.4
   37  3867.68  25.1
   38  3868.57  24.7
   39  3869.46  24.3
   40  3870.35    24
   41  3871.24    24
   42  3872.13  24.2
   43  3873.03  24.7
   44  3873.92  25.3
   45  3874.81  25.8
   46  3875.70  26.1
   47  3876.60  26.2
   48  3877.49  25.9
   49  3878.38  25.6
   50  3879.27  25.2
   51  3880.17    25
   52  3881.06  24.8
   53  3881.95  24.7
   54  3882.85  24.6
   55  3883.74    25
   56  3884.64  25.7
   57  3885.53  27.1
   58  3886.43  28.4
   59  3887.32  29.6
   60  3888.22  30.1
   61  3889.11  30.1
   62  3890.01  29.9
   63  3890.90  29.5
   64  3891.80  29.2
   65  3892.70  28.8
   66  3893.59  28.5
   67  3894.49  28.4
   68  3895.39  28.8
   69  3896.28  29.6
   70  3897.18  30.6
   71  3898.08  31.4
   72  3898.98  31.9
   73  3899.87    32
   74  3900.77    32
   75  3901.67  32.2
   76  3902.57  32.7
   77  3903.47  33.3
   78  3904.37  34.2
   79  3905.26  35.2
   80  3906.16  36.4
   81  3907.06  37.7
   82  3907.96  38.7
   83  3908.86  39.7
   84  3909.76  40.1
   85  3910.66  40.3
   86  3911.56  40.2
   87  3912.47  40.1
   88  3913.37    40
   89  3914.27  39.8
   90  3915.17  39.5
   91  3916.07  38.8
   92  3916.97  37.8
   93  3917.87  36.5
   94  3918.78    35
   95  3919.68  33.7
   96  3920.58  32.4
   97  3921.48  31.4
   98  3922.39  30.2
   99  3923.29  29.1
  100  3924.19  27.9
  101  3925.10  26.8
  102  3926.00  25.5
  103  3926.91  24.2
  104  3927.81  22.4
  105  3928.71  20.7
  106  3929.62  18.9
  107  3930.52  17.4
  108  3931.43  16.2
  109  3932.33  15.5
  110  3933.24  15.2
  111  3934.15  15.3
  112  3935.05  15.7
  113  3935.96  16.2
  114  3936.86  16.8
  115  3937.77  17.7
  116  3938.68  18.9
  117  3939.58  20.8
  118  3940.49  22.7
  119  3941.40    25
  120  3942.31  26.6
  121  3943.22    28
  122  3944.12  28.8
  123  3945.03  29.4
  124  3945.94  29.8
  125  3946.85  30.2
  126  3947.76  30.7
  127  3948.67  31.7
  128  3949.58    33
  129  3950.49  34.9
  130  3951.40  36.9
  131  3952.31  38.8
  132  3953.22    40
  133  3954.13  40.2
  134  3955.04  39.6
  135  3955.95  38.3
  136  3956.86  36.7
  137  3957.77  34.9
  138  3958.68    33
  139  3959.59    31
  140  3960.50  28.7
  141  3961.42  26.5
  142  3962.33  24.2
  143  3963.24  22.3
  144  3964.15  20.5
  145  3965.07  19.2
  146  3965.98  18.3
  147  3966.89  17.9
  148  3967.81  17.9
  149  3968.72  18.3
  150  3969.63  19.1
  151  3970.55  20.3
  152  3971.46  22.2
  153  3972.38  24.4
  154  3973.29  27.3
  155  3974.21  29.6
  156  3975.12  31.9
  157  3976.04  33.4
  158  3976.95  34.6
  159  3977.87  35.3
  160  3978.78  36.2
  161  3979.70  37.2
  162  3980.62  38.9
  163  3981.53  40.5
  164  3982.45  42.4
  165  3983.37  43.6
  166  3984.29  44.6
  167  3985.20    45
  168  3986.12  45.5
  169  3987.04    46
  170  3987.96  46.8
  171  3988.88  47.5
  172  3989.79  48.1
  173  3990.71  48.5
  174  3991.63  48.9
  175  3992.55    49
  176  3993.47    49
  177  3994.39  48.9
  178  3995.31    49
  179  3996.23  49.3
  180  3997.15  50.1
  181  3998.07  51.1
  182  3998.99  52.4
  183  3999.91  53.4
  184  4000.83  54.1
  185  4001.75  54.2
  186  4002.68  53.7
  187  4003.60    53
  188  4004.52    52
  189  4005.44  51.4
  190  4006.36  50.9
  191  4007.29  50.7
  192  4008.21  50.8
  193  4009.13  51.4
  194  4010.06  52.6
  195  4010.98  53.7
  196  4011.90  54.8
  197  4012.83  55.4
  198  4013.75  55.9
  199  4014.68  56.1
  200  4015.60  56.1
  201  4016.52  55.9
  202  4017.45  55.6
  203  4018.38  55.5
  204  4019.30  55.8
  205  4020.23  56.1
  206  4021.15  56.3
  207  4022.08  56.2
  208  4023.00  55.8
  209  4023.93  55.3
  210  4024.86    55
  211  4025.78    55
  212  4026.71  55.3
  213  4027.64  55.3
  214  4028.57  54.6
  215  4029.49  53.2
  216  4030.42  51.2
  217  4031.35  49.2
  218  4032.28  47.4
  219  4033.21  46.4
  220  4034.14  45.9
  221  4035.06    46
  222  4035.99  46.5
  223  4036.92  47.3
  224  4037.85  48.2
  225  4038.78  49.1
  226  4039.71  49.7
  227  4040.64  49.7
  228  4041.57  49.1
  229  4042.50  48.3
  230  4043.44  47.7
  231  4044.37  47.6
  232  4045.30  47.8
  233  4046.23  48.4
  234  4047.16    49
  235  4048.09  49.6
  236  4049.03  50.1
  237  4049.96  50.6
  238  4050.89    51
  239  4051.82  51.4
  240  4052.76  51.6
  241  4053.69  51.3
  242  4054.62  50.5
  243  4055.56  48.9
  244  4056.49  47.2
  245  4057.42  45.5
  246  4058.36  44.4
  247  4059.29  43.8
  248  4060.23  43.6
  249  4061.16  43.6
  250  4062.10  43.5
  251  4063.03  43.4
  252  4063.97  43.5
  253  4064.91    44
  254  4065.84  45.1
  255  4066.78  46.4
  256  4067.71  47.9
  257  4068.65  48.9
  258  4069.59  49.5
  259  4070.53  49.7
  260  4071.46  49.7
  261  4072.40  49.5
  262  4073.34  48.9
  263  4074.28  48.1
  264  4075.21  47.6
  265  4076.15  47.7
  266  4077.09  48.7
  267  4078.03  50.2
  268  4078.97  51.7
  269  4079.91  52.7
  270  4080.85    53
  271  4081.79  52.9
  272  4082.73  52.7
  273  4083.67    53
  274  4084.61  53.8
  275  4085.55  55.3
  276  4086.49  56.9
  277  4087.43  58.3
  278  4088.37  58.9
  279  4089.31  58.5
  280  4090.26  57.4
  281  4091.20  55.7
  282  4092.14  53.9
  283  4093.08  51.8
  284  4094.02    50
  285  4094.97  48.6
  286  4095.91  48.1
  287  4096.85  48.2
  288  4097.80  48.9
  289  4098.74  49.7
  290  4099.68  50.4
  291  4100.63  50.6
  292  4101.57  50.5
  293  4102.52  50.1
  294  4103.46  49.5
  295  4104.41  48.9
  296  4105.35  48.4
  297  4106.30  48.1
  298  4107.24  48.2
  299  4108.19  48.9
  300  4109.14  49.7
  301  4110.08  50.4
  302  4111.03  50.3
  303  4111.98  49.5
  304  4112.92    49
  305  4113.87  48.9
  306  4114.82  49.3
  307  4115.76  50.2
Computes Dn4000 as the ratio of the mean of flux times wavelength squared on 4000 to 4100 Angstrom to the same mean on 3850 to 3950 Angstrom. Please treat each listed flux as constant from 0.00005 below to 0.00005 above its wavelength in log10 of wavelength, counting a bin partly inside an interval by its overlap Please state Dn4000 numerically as 1.98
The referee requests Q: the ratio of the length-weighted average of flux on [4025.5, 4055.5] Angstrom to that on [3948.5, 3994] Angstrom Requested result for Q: 1.45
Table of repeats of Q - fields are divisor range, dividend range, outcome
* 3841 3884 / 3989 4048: 2.08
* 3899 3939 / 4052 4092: 1.69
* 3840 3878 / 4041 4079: 1.94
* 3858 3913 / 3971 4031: 1.67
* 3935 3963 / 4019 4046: 1.74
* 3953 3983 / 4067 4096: 1.75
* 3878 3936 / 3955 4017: 1.38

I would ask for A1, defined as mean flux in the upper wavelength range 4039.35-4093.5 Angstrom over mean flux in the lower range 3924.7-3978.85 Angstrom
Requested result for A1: 1.91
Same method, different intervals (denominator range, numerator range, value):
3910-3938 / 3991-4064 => 1.83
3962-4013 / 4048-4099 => 1.22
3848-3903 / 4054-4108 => 1.86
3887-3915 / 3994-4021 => 1.58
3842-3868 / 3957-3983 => 1.14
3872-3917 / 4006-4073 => 1.61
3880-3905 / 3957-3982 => 0.94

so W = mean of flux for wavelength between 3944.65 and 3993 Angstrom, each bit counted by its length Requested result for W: 33.8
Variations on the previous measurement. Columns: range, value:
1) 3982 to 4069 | 50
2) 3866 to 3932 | 29.6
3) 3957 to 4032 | 43.8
